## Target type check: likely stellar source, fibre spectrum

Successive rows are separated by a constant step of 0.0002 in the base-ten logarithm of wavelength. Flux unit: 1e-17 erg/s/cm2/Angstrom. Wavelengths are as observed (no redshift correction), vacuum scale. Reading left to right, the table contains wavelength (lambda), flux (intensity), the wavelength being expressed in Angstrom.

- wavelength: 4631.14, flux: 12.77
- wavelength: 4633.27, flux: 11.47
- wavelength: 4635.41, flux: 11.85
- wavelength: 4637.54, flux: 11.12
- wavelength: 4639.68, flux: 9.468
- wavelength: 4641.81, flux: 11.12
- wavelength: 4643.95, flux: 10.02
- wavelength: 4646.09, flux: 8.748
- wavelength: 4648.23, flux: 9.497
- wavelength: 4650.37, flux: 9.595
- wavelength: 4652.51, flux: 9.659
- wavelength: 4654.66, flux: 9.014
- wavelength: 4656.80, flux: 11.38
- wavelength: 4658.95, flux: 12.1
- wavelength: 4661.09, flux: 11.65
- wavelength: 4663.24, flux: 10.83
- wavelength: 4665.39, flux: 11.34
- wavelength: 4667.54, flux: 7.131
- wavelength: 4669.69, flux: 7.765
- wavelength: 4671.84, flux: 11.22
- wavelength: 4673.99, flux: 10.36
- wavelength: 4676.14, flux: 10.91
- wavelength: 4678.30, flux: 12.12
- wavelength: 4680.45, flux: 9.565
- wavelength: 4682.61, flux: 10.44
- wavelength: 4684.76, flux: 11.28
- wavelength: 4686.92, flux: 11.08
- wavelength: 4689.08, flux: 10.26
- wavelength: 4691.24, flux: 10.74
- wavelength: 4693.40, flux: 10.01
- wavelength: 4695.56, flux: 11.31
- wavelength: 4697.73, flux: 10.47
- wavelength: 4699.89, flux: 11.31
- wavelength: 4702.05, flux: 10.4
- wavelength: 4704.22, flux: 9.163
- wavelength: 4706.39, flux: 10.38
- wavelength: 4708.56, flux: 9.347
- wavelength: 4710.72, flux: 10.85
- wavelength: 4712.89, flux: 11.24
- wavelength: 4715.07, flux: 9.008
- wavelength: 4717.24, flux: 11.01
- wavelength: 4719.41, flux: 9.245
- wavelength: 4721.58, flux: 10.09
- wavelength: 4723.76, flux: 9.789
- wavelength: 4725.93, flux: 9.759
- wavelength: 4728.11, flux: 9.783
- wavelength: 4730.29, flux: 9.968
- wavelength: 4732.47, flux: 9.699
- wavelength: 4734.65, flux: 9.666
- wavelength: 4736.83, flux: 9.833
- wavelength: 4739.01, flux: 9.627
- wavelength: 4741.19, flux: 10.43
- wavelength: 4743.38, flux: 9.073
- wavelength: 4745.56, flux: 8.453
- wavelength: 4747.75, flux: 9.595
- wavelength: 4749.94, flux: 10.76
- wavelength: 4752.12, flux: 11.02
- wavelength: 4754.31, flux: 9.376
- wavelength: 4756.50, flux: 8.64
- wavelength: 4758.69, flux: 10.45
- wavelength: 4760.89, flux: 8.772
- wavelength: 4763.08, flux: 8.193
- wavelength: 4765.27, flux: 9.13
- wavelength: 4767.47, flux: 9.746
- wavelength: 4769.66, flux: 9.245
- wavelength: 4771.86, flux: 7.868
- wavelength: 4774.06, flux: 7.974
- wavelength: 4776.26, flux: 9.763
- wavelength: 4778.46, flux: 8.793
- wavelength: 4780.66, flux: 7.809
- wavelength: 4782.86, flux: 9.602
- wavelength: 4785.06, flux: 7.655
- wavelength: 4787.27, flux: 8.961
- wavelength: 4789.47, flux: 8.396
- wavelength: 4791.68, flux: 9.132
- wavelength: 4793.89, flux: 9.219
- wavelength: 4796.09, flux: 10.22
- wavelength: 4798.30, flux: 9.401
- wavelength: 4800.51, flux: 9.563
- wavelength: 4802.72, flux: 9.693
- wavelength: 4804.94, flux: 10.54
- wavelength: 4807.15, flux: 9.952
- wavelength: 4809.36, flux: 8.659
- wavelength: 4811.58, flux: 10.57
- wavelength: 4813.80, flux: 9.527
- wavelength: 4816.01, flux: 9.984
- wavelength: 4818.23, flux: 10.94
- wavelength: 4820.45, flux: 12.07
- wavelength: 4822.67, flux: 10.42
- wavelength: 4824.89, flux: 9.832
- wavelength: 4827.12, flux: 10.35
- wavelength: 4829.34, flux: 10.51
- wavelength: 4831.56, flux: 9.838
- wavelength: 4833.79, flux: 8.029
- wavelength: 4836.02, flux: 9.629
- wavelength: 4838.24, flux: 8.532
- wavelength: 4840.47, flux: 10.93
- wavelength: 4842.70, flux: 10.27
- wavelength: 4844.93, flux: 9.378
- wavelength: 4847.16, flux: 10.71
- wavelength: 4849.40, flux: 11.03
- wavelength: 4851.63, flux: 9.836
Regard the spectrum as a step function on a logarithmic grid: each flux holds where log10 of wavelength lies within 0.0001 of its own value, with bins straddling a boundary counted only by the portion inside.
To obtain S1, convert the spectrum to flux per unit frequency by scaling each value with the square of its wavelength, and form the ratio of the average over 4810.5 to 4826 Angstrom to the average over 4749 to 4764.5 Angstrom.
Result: 1.12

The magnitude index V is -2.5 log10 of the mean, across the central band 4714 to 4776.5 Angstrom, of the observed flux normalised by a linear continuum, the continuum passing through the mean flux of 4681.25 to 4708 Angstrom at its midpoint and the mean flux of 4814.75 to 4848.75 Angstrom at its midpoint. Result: 0.094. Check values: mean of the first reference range 10.5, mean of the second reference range 10.1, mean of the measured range 9.51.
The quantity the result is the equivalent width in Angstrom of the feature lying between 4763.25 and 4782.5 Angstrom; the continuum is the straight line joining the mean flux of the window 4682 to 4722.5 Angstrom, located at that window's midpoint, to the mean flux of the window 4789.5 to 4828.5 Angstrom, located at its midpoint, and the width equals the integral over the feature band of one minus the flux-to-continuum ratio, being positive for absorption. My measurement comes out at 2.5 Angstrom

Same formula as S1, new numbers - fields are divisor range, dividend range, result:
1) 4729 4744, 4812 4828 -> 1.11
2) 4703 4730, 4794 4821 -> 1.04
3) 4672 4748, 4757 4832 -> 0.97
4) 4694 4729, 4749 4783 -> 0.92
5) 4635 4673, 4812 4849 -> 1.07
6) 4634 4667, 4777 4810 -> 0.93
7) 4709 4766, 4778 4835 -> 1.02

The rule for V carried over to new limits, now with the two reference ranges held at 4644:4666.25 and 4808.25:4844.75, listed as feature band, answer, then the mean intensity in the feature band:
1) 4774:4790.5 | 0.16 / 8.66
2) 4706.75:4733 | 0.02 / 10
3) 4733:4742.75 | 0.04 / 9.84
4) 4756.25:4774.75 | 0.14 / 8.92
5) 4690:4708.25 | -0.02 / 10.4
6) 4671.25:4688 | -0.06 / 10.9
